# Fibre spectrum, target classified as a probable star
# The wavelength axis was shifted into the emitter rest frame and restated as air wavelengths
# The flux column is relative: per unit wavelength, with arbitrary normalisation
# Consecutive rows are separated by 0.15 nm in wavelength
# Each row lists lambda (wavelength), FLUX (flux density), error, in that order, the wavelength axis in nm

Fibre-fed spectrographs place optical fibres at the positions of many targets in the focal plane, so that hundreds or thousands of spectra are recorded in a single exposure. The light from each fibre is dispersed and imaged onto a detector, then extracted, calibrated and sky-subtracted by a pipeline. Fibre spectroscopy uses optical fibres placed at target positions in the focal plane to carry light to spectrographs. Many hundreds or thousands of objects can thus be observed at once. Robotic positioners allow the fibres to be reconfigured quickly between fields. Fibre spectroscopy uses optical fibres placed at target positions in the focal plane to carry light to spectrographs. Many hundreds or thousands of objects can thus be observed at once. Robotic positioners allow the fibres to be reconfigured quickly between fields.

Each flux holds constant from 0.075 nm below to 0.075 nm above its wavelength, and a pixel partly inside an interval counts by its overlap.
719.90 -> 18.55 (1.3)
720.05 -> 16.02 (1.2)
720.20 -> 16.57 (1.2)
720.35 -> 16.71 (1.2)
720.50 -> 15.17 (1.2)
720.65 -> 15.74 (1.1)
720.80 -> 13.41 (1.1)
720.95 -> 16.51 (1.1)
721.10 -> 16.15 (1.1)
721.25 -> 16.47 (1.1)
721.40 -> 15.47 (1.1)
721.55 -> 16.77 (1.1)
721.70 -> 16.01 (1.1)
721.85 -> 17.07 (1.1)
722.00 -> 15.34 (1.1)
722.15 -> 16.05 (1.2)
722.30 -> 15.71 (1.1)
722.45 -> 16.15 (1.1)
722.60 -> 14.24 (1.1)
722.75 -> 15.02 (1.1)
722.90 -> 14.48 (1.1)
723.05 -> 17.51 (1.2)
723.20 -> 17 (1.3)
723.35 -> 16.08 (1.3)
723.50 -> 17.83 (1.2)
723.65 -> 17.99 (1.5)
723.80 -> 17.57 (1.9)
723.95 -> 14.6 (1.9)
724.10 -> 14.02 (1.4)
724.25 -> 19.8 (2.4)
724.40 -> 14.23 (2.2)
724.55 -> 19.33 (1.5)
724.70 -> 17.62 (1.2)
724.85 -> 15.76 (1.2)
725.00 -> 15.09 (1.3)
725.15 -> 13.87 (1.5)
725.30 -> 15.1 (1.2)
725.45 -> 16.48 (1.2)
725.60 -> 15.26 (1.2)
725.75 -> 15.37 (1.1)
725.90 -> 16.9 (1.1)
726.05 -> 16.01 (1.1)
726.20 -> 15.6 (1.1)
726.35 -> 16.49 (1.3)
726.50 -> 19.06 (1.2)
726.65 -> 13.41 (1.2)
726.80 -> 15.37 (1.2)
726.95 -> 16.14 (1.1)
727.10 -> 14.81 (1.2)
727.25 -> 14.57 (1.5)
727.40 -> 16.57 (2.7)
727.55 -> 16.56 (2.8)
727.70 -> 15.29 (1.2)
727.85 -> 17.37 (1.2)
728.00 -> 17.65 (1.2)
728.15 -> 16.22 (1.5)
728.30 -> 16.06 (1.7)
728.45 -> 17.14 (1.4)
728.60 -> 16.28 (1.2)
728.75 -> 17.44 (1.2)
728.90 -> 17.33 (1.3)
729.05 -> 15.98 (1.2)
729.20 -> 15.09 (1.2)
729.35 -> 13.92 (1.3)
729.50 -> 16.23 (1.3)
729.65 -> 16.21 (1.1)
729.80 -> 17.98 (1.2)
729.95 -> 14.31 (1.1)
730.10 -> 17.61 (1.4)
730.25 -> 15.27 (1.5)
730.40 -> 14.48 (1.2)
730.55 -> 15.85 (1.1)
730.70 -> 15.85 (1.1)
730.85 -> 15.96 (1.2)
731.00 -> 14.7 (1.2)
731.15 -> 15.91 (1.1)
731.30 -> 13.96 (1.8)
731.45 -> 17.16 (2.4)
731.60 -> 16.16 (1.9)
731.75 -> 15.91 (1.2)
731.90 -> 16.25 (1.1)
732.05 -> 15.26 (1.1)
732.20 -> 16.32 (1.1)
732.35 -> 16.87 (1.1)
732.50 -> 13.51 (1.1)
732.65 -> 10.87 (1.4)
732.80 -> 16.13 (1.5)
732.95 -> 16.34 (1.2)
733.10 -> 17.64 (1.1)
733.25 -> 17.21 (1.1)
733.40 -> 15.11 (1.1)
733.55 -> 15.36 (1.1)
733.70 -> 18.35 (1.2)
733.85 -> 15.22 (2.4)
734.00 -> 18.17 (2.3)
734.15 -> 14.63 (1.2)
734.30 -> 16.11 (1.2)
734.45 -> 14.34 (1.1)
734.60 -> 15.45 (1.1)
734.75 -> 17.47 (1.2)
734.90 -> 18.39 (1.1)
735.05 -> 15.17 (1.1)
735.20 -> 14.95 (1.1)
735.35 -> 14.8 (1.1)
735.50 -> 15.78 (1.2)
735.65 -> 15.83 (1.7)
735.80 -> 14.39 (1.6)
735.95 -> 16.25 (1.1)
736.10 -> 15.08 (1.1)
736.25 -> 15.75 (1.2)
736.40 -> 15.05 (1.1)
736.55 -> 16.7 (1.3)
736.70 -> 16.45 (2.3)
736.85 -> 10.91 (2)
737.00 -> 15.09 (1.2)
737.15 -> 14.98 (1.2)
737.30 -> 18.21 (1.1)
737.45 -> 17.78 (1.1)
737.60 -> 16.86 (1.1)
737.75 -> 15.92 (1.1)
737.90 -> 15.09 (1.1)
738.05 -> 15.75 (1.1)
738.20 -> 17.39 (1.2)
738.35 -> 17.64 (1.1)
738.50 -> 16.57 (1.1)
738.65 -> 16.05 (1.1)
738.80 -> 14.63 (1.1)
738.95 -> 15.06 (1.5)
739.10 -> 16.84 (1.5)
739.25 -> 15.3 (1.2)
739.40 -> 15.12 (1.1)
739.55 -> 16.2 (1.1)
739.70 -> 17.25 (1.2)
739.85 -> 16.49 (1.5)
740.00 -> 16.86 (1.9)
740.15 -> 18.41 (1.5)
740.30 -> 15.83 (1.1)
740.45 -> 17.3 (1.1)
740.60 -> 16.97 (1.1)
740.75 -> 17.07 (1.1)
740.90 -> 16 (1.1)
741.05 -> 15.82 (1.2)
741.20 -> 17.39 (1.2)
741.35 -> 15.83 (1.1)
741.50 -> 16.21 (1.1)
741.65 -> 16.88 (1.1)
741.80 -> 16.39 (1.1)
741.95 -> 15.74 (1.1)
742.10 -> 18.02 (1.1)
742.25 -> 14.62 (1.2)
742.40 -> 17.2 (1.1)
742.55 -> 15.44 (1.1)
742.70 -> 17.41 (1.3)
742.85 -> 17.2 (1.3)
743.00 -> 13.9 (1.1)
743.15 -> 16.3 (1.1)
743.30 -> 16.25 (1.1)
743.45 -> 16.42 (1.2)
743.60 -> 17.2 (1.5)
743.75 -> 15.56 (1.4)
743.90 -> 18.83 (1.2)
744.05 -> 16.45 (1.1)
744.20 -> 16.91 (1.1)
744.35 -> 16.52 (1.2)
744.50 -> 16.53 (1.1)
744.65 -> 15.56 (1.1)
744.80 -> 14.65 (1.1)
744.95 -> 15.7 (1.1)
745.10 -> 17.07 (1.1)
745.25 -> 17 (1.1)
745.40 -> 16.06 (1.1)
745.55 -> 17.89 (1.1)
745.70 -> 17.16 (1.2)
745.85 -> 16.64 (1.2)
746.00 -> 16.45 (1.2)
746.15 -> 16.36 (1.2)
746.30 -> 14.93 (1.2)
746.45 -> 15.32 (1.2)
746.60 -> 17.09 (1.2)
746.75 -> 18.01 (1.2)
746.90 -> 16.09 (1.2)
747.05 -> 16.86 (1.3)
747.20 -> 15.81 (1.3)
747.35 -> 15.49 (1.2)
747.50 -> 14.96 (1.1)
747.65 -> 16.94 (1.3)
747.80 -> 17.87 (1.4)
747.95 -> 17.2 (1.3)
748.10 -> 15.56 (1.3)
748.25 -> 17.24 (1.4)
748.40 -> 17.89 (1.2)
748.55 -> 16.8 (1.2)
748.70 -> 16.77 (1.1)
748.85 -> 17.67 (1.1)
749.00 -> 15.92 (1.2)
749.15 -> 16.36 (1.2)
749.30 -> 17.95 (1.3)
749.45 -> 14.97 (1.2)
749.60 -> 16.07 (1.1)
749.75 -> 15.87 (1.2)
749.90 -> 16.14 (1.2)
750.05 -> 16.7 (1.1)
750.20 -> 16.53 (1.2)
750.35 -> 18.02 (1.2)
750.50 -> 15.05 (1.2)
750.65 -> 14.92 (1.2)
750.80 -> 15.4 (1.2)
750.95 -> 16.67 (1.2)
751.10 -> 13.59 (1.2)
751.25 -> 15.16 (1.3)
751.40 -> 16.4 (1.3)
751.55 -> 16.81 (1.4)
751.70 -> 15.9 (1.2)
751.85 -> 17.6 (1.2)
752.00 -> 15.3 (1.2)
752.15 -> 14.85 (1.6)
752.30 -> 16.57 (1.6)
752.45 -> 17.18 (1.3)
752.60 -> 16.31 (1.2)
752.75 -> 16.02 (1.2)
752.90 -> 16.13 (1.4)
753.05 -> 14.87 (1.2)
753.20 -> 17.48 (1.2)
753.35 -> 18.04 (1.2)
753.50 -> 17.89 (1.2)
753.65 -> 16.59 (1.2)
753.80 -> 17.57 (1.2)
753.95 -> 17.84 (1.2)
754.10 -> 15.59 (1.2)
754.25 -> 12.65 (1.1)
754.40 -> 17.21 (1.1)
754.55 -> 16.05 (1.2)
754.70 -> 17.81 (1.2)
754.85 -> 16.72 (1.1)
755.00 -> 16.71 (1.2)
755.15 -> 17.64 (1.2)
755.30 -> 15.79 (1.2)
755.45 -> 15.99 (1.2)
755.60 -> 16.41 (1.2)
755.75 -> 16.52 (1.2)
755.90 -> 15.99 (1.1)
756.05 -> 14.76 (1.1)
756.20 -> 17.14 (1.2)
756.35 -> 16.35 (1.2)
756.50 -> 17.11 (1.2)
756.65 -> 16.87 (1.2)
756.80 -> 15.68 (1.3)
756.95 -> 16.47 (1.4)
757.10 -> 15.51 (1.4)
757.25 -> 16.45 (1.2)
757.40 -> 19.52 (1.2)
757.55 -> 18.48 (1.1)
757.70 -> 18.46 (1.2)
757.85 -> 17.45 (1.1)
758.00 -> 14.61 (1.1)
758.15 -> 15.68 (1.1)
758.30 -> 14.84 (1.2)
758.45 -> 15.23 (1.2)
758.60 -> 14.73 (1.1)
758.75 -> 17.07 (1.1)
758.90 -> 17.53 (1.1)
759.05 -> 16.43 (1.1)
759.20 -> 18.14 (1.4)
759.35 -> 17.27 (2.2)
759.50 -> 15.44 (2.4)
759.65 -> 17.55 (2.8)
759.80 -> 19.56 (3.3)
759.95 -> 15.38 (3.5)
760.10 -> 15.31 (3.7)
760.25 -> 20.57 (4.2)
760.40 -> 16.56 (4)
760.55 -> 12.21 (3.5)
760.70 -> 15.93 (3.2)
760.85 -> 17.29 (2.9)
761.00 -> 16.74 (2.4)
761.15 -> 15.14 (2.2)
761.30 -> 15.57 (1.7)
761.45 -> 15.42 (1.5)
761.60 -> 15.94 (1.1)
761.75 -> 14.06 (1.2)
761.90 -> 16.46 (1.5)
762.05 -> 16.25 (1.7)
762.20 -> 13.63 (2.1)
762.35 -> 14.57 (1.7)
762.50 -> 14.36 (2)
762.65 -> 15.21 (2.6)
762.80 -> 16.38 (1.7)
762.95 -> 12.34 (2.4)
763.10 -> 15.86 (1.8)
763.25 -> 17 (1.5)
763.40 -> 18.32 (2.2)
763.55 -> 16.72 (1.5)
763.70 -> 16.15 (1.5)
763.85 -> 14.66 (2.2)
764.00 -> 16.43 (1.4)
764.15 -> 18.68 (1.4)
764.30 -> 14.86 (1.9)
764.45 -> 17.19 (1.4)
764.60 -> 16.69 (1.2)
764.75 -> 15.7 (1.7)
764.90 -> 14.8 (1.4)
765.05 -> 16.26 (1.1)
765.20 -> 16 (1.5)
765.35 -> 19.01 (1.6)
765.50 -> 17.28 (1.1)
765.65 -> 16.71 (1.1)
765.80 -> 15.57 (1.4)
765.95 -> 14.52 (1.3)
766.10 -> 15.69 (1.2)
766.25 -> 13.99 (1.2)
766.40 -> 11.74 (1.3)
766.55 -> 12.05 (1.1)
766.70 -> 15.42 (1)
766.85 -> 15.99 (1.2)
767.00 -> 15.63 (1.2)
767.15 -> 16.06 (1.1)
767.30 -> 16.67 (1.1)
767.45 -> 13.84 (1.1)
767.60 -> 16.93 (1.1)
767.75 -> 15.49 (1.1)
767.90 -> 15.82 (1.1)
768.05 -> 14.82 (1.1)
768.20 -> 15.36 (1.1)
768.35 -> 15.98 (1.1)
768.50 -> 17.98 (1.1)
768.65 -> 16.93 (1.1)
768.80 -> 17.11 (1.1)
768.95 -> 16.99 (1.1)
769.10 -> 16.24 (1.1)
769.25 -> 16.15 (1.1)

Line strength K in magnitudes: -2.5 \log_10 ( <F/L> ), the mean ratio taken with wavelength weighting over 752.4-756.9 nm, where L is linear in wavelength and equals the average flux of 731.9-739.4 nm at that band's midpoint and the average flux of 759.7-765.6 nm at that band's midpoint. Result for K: -0.03 mag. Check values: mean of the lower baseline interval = 15.8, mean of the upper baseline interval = 16.1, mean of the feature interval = 16.5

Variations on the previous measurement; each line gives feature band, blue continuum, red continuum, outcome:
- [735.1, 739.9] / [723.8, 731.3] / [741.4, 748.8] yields 0.03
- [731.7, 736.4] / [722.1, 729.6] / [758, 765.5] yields 0.02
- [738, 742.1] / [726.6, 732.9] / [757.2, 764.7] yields -0.03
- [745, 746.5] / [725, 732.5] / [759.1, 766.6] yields -0.04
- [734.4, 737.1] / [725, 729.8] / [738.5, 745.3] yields 0.05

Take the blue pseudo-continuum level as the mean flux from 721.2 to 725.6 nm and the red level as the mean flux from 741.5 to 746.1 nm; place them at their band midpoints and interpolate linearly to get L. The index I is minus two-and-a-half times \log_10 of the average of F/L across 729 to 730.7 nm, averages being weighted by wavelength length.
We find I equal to 0.04 mag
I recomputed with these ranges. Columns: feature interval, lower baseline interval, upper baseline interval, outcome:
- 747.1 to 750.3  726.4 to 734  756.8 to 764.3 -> -0.03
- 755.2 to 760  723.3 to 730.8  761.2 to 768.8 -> -0.05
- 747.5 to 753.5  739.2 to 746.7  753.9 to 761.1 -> 0.01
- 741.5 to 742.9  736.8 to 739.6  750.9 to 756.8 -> -0.03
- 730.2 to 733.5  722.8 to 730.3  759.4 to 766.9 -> 0.04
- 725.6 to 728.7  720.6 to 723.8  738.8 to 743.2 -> 0.00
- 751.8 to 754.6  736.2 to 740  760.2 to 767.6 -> -0.04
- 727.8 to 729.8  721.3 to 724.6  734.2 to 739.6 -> -0.02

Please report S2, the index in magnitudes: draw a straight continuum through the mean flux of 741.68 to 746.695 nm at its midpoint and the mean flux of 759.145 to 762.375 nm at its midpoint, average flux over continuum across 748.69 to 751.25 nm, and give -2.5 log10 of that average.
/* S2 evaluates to 0.01 mag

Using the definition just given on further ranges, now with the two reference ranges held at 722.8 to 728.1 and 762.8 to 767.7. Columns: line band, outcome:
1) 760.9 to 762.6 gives 0.04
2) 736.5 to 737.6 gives 0.02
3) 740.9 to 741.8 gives -0.02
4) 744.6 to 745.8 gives -0.03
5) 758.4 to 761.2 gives -0.05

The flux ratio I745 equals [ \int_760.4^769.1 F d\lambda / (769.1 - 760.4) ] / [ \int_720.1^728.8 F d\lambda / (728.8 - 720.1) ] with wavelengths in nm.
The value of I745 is 1.0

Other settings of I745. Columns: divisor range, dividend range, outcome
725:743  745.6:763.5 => 1.02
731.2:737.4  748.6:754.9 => 1.04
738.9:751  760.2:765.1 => 0.96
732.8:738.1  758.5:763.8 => 1.01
